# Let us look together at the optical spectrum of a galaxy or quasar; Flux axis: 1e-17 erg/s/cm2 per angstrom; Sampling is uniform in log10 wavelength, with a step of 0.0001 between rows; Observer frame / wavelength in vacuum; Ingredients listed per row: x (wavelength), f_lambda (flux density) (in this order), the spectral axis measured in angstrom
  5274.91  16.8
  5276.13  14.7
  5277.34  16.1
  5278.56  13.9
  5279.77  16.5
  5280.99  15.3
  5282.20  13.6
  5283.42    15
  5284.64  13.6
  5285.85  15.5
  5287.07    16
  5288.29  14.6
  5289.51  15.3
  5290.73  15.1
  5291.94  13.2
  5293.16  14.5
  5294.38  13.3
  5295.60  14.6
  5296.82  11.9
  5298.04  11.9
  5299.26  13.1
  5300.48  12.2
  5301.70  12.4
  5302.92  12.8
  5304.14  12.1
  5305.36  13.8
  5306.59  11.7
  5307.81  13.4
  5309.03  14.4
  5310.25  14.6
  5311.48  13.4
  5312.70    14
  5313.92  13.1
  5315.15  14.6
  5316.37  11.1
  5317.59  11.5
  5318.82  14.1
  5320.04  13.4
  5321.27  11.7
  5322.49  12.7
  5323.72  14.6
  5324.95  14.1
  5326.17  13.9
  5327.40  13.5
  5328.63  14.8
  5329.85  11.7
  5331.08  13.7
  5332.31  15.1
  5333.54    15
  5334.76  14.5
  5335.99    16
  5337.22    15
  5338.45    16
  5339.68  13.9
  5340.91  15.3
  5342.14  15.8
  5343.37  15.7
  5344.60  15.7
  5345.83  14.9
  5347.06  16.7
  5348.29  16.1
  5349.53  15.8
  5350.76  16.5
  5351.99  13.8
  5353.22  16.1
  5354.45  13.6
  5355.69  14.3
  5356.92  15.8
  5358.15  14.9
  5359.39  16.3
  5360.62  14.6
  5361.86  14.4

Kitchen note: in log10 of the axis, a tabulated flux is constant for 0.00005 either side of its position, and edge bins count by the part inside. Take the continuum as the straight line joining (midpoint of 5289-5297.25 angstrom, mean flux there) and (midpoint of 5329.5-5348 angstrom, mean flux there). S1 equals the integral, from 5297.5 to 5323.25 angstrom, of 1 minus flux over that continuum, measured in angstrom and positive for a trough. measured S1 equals 2.6 angstrom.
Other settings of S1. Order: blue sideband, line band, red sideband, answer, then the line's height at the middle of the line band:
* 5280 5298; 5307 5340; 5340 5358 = 2.5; 15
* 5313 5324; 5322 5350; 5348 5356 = -1.4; 14.1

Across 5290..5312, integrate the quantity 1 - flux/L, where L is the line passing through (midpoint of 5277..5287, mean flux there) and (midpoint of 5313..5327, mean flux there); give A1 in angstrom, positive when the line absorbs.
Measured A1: 1.3 angstrom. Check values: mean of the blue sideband 15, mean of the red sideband 13.2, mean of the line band 13.3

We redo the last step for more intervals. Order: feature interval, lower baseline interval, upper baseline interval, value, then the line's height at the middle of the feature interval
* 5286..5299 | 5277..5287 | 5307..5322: 0.3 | 14.4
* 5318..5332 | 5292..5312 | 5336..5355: 0.8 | 14.3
